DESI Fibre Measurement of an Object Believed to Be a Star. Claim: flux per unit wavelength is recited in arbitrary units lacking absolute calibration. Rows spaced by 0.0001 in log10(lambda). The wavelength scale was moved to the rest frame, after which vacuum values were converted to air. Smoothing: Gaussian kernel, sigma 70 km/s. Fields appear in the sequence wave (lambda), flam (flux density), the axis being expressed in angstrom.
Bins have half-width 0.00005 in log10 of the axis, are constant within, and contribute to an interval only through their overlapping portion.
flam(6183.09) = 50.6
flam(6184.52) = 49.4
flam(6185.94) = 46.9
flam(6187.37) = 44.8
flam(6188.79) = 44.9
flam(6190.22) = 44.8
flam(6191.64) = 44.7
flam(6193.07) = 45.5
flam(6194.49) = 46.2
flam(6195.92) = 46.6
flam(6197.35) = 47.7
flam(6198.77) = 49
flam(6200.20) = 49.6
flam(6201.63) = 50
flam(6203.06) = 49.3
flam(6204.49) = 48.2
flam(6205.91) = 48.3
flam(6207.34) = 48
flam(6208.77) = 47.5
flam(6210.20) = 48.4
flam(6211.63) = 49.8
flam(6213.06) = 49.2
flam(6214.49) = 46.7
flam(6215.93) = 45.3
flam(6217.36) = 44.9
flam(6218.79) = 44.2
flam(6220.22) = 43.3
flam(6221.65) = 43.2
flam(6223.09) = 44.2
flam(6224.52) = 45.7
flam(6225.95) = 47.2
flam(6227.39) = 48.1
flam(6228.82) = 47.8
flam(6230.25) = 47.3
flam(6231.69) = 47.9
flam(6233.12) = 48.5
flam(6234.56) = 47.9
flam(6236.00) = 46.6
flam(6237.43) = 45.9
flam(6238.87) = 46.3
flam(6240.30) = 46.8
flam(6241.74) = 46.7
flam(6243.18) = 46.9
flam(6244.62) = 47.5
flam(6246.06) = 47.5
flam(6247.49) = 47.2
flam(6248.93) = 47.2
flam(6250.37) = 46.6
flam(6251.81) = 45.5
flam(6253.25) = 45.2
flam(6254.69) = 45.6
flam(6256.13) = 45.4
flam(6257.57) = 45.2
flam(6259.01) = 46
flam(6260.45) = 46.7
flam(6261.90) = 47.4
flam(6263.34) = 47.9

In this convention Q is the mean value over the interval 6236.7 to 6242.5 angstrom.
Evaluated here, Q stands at 46.5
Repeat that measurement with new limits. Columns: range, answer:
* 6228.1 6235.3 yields 47.9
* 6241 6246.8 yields 47.1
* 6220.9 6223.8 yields 43.6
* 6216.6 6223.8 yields 44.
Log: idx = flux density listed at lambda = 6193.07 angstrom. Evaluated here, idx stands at 45.5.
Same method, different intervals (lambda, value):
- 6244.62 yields 47.5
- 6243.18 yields 46.9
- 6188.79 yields 44.9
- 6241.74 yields 46.7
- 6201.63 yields 50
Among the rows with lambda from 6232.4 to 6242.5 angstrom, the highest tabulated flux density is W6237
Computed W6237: 48.5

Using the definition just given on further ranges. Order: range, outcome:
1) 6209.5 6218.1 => 49.8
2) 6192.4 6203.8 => 50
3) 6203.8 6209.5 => 48.3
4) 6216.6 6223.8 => 44.9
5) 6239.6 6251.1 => 47.5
